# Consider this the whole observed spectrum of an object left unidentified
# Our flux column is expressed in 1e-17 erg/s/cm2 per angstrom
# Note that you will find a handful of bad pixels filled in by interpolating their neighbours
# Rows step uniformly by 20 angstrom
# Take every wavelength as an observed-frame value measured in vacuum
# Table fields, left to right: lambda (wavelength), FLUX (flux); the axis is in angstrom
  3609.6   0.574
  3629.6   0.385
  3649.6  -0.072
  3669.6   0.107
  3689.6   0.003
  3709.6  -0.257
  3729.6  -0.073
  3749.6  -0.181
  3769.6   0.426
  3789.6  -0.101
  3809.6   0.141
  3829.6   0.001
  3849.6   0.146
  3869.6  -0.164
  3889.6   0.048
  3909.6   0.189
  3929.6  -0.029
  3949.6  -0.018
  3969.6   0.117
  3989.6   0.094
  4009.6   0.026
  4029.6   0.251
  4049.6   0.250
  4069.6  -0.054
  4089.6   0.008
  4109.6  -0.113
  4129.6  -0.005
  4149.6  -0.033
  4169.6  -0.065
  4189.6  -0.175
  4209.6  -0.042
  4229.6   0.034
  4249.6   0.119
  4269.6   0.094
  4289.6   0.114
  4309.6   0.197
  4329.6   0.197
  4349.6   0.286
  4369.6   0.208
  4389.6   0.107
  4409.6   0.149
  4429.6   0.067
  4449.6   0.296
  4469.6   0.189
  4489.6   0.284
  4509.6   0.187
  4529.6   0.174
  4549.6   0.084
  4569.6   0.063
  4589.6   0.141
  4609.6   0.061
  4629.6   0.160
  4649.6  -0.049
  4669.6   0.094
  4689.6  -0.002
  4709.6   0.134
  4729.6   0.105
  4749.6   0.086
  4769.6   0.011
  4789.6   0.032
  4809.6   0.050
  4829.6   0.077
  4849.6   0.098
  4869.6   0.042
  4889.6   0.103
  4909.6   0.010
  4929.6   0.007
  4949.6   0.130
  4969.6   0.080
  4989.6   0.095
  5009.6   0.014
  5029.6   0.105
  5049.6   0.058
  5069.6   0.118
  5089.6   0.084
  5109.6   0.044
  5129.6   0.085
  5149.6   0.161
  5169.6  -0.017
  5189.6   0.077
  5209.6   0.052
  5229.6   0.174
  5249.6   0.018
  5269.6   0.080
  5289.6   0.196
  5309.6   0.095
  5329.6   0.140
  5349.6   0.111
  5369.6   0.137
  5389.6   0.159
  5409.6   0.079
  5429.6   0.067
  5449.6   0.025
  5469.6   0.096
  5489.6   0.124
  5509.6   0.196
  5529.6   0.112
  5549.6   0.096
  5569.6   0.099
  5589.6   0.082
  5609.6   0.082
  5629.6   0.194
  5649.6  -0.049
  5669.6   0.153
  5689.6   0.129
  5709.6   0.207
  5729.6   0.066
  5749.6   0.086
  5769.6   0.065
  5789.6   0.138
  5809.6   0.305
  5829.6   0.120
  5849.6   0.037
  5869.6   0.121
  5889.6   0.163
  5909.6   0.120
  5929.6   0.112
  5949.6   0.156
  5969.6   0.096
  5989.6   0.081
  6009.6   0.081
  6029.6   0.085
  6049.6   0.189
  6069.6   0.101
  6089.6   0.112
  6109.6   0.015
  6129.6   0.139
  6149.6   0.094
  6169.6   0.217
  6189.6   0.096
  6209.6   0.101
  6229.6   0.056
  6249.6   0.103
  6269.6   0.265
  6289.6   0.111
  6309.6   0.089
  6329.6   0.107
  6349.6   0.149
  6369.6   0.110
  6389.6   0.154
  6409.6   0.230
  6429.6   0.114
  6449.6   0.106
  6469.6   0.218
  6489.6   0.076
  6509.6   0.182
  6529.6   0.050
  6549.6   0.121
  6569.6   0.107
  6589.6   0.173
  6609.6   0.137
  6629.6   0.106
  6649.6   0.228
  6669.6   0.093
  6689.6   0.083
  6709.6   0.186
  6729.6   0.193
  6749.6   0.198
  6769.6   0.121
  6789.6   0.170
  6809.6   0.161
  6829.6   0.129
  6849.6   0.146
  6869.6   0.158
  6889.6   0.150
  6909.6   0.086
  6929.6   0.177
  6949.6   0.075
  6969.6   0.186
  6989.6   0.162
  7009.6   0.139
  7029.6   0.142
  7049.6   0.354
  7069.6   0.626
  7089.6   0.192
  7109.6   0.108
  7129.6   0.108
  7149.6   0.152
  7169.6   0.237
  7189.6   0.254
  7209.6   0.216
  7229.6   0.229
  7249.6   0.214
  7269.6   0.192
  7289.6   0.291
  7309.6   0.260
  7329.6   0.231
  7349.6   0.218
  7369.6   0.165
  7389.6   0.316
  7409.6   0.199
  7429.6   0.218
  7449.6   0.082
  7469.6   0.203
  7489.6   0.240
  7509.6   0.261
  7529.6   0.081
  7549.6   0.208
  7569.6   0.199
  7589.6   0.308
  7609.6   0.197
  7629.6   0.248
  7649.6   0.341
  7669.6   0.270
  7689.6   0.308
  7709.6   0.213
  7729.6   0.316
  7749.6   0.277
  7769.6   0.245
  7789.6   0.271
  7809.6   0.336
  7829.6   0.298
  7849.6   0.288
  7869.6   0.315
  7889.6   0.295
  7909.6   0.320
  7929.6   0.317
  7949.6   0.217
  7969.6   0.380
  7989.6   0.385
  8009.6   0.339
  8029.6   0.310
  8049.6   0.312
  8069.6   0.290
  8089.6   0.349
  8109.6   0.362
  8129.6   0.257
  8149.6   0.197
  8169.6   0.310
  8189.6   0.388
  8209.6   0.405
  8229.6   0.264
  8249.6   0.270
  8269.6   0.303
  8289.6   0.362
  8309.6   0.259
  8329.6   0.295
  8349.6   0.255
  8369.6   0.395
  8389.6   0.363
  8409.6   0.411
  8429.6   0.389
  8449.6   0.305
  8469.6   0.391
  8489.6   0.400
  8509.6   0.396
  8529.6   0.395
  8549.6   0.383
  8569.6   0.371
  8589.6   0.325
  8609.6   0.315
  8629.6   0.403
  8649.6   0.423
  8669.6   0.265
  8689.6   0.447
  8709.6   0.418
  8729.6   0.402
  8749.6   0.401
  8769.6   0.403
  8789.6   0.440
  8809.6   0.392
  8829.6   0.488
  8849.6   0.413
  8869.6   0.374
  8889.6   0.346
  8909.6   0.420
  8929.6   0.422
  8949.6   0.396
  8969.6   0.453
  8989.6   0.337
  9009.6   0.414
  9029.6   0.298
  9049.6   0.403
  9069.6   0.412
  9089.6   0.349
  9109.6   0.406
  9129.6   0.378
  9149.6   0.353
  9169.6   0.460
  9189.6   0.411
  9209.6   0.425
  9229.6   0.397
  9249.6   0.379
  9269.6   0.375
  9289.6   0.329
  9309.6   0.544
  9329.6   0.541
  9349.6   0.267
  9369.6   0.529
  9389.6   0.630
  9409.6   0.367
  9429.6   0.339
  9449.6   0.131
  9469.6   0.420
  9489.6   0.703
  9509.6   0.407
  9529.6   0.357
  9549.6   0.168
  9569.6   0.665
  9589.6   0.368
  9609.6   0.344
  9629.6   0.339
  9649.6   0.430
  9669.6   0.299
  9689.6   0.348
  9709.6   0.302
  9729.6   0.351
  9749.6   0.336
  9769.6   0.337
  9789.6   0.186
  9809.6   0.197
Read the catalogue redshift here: 0.90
